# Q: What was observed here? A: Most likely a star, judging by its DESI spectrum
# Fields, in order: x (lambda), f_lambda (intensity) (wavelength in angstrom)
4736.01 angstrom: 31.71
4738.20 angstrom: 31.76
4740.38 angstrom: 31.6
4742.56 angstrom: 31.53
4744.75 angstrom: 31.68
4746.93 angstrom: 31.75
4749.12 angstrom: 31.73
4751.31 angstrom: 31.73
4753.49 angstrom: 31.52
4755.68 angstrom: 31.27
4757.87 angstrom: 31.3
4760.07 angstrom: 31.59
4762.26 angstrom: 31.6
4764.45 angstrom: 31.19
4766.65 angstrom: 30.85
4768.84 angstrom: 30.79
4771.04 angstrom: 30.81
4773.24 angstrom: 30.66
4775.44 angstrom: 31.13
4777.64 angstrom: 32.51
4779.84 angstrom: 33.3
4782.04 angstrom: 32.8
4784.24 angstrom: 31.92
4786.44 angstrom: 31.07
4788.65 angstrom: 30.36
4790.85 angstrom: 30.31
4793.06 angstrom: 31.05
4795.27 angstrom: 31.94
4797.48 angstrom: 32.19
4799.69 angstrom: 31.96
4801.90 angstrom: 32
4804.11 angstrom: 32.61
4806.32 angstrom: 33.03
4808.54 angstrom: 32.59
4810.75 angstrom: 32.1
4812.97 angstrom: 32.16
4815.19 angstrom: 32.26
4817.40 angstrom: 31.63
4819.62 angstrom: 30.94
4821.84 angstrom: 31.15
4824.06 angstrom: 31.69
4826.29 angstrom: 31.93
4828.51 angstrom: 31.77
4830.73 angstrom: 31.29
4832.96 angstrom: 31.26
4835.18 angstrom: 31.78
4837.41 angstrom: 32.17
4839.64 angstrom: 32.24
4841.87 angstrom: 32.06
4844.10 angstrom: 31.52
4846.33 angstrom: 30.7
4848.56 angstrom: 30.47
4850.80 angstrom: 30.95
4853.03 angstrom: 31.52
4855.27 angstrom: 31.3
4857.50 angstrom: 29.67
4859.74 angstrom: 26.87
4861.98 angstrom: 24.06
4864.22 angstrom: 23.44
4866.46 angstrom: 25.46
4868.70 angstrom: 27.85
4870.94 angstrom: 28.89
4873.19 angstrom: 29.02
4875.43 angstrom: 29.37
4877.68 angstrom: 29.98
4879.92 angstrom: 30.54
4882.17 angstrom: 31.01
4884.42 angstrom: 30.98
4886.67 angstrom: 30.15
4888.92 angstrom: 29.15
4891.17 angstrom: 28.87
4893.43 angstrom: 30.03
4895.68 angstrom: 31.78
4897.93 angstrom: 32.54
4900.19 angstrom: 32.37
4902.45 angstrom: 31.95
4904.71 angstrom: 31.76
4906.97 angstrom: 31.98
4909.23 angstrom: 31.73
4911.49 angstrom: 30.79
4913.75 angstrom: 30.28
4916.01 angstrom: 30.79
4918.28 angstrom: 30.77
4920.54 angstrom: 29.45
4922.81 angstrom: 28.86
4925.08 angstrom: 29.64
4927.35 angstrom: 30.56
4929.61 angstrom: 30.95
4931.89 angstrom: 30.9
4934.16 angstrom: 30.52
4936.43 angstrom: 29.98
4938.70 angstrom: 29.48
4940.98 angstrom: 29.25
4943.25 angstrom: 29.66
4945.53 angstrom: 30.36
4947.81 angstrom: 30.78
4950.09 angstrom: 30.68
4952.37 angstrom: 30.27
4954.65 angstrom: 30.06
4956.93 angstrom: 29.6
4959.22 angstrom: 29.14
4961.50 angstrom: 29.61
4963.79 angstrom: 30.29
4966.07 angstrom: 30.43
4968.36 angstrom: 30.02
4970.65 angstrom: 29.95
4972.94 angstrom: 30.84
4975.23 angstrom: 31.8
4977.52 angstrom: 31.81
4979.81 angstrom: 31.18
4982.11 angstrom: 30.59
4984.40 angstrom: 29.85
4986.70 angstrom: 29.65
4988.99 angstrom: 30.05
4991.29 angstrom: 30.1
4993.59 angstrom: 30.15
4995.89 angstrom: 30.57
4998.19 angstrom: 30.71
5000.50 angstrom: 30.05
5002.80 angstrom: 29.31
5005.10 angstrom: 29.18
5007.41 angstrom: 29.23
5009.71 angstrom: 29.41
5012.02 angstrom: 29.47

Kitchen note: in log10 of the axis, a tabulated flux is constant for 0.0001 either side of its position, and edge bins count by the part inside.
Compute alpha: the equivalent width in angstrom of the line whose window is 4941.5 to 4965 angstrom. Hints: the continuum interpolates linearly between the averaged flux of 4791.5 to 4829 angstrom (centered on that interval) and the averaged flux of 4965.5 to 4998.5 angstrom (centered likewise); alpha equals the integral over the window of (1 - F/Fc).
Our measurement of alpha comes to 0.6 angstrom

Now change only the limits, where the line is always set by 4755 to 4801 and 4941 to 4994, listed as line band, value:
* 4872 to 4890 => 0.46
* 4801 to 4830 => -0.70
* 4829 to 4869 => 1.62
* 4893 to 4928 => -0.39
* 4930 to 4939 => 0.04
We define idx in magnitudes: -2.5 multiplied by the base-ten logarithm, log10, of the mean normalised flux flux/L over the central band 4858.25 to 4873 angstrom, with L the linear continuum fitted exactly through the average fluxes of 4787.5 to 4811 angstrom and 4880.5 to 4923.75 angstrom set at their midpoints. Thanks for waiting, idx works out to 0.18 mag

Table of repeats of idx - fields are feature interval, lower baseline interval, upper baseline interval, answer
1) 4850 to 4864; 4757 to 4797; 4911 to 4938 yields 0.078 mag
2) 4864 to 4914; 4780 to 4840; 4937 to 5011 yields 0.031 mag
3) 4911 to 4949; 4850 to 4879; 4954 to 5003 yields -0.026 mag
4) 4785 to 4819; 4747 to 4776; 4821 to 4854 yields -0.014 mag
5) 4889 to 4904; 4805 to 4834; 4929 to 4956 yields -0.010 mag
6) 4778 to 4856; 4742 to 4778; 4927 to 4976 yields -0.024 mag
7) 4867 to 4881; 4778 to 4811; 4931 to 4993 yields 0.073 mag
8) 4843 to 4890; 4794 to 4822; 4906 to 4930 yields 0.074 mag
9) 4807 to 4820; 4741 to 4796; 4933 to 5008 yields -0.030 mag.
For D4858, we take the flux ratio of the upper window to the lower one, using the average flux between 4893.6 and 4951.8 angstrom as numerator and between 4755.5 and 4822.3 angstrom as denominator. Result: 0.97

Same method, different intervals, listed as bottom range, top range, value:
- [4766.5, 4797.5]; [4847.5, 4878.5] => 0.91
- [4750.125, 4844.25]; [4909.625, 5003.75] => 0.95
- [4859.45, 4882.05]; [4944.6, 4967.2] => 1.09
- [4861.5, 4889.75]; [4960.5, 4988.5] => 1.07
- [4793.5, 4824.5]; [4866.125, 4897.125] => 0.93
